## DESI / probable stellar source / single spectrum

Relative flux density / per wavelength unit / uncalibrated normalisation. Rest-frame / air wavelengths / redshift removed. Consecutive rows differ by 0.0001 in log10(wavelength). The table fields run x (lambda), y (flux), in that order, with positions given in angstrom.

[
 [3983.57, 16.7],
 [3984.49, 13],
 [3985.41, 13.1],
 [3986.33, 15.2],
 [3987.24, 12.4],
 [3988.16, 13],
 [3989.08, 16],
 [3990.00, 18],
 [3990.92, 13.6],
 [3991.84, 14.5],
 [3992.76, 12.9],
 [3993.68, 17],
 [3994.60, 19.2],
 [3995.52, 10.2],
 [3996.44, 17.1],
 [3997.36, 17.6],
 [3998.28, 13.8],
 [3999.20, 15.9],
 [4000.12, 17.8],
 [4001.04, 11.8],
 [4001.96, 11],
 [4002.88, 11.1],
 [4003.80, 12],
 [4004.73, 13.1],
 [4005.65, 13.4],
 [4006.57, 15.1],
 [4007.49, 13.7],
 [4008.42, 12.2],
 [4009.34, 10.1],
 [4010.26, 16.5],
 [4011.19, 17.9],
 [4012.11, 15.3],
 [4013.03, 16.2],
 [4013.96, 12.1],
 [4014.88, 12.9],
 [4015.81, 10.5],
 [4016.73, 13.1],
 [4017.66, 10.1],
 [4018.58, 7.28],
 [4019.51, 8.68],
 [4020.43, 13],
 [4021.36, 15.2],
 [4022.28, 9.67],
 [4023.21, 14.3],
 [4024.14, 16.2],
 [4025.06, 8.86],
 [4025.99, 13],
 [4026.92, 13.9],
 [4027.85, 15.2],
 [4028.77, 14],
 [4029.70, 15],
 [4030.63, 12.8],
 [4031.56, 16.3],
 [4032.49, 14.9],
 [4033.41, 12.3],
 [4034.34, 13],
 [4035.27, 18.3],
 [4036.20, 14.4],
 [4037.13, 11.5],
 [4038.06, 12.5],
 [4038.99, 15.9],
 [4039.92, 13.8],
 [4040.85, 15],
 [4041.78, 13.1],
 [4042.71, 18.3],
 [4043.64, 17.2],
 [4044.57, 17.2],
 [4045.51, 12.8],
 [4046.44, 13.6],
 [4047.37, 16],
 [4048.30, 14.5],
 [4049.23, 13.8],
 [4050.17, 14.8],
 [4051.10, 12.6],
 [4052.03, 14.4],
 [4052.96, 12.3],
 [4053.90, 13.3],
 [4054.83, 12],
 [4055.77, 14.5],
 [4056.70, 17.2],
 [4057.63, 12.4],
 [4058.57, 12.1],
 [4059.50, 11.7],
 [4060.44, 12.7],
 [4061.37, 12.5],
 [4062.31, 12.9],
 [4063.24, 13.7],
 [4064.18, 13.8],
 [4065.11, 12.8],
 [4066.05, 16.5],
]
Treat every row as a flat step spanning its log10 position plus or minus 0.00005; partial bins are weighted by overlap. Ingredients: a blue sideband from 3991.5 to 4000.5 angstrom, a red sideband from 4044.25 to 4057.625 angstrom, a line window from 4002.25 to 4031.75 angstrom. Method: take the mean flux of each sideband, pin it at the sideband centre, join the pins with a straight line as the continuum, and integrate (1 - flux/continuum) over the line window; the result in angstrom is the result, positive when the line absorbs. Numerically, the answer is 3.9 angstrom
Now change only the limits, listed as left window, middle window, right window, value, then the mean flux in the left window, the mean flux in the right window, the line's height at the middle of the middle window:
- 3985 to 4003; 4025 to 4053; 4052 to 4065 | -1.46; 14.6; 13.2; 13.6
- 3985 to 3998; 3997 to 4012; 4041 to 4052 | 1.01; 15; 14.9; 15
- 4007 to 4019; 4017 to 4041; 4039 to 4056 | 0.71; 12.9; 14.4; 13.6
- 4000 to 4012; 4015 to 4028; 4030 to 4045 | 1.93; 13.4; 14.8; 14.1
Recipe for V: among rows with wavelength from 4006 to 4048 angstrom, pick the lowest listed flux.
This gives 7.28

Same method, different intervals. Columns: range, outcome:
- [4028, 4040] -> 11.5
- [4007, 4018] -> 10.1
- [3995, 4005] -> 10.2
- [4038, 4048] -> 12.5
